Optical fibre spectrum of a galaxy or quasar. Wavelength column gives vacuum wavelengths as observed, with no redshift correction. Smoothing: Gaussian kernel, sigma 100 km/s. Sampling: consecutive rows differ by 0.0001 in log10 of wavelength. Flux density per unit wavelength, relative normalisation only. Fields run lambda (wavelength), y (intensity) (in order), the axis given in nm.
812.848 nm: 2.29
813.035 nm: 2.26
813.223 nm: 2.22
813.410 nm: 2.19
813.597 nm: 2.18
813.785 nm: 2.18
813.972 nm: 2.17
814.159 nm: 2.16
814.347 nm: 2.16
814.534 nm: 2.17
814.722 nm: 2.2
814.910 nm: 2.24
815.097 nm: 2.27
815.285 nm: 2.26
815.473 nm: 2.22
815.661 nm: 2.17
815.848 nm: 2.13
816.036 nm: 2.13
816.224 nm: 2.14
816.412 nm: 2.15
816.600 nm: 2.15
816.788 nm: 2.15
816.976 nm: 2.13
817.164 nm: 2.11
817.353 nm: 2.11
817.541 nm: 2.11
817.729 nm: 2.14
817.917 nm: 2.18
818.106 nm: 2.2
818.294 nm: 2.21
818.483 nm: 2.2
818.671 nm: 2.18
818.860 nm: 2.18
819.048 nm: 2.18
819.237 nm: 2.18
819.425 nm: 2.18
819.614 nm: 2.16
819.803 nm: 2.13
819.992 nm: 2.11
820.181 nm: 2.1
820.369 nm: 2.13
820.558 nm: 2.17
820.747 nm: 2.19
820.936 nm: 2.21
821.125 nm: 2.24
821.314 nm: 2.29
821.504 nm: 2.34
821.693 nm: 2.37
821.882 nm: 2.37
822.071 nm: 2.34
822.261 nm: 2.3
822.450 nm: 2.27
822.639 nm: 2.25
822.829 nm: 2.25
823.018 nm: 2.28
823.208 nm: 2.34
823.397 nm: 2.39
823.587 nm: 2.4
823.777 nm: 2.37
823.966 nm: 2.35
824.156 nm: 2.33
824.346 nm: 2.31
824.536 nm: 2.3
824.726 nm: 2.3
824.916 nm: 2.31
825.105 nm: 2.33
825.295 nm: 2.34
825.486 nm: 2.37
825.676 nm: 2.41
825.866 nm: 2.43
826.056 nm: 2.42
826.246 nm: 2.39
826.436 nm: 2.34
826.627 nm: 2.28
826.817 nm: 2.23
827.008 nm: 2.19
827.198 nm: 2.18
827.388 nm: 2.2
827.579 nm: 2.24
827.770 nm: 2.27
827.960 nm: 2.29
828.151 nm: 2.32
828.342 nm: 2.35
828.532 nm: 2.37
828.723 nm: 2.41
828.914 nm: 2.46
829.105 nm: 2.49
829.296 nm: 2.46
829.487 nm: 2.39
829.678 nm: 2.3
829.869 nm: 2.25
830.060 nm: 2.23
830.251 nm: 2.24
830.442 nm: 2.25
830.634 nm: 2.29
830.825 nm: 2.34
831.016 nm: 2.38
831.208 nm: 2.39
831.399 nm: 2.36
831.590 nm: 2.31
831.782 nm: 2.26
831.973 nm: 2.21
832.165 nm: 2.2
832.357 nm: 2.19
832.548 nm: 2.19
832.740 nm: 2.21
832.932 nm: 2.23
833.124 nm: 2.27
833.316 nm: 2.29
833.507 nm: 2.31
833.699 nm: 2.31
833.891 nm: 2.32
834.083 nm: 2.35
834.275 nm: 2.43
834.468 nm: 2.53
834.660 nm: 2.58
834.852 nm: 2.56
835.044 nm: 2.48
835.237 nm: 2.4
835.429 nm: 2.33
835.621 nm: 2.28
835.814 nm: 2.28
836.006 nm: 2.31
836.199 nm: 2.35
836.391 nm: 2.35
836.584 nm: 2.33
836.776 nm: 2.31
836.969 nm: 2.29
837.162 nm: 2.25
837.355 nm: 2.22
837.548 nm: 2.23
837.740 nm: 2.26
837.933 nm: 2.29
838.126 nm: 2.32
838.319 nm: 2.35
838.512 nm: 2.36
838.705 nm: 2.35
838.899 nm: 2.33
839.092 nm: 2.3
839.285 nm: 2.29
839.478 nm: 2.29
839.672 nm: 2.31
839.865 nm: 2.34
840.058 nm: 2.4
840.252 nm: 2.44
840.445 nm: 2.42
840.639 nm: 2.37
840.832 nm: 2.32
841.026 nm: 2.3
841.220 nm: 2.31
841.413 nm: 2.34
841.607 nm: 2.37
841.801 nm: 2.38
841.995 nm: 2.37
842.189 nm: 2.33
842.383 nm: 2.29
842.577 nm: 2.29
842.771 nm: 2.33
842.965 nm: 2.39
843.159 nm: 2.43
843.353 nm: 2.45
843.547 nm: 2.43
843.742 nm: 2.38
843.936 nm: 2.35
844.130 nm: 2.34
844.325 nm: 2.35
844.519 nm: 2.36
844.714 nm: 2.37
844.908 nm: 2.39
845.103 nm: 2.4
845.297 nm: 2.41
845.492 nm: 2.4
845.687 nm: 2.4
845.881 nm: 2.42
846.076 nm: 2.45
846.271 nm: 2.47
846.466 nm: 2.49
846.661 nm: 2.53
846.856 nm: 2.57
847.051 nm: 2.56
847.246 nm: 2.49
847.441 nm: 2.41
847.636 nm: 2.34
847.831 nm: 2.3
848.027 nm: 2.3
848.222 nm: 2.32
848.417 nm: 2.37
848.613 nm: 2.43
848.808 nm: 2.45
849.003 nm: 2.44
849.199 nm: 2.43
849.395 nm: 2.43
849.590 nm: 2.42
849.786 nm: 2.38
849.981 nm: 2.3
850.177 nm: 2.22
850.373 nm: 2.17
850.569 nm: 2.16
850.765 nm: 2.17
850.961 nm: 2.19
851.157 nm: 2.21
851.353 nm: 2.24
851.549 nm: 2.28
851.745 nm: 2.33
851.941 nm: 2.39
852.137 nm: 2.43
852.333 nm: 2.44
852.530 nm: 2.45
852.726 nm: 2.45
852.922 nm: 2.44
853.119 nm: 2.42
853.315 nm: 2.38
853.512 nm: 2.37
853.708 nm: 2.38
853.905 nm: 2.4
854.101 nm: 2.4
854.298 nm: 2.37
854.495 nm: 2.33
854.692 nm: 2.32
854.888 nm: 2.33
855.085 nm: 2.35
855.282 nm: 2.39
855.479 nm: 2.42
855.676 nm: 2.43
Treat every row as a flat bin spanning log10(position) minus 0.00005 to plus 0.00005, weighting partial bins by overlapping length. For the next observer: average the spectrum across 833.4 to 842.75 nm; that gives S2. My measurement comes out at 2.34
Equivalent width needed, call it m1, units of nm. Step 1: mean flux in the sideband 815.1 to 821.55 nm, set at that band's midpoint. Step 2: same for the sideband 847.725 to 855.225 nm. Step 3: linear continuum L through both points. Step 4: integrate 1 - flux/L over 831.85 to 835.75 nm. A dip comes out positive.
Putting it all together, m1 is -0.14 nm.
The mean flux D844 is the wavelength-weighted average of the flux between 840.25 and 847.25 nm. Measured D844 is 2.4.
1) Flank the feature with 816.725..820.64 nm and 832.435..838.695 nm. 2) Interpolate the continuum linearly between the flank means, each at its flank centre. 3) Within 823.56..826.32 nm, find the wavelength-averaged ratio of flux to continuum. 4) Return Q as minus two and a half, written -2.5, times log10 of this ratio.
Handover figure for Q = -0.065 mag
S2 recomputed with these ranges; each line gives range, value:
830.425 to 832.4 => 2.29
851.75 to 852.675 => 2.42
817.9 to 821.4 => 2.18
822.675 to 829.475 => 2.33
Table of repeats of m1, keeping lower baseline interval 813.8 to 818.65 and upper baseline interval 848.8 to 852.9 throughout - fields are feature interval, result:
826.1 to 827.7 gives -0.03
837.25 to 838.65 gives -0.01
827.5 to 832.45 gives -0.18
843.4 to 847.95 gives -0.22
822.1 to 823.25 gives -0.04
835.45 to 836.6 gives -0.03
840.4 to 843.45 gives -0.09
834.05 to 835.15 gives -0.12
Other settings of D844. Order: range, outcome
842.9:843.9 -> 2.41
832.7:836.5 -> 2.36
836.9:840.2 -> 2.31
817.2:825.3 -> 2.25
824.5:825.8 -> 2.34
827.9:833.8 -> 2.31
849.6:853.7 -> 2.32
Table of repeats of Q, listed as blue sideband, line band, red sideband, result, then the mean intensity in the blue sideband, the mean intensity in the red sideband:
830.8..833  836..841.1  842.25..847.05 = 0.01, 2.27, 2.41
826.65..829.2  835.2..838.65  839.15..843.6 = 0.02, 2.31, 2.36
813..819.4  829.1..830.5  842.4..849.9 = -0.02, 2.18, 2.41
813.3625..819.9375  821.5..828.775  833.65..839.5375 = -0.04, 2.17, 2.34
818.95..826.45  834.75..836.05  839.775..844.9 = -0.02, 2.29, 2.36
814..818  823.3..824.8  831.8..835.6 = -0.05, 2.17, 2.33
